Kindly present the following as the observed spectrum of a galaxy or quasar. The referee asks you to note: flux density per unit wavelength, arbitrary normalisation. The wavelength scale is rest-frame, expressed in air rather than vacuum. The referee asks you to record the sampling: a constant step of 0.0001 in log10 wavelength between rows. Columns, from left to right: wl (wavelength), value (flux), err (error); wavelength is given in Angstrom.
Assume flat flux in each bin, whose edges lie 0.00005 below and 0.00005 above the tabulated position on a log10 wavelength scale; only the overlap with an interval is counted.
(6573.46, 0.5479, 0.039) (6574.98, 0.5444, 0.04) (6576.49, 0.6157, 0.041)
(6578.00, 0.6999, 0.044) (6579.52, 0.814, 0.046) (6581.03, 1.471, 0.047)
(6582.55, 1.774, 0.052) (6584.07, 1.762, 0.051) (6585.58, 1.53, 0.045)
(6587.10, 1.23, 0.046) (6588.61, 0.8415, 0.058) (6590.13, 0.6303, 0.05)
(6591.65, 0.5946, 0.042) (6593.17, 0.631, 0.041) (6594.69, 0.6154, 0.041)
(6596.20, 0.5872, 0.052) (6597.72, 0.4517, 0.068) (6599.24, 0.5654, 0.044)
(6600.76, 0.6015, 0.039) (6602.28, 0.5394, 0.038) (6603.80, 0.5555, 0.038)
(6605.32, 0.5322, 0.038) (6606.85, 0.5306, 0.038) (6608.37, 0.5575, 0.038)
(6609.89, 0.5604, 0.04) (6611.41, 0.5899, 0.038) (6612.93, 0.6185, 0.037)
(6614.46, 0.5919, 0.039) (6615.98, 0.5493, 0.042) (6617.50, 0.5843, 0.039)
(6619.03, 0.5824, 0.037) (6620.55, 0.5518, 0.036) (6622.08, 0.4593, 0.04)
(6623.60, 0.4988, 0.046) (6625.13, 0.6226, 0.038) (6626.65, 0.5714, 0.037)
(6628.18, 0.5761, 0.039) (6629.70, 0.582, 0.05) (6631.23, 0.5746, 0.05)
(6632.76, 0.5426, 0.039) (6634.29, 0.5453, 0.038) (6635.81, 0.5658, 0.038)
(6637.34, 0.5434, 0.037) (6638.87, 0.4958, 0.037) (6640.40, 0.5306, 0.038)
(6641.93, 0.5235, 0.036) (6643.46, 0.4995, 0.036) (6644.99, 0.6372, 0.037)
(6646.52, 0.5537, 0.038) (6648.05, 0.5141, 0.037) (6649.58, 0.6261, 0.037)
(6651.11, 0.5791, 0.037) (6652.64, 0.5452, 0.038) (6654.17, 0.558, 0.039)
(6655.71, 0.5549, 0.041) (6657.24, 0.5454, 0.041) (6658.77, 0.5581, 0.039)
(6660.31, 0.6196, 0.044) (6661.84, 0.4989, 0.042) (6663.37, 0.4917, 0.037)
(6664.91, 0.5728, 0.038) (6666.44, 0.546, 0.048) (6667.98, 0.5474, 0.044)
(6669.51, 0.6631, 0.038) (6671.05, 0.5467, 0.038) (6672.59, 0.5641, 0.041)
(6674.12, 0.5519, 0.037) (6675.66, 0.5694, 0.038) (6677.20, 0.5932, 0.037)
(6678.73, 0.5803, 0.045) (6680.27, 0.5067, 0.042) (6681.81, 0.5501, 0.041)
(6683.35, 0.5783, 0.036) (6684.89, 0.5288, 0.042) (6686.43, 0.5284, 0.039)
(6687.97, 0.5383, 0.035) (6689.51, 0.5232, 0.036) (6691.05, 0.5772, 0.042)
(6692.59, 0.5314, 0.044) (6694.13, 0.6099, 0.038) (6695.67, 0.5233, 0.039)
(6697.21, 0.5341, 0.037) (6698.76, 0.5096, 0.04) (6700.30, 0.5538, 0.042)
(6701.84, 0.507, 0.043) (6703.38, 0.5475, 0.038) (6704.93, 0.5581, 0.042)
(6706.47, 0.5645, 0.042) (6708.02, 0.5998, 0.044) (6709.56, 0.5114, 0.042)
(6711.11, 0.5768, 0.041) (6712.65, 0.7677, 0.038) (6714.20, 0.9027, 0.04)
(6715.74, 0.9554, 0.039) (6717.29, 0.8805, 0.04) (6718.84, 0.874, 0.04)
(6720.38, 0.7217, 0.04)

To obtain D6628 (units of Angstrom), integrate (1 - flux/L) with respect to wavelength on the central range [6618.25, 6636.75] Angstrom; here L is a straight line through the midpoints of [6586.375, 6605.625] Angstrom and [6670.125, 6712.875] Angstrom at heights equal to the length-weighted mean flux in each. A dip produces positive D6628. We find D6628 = 1.8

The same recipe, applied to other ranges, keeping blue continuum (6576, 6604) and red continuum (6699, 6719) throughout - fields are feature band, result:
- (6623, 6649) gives 8.0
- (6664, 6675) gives 2.5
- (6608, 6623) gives 4.8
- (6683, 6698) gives 3.3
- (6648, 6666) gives 4.8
